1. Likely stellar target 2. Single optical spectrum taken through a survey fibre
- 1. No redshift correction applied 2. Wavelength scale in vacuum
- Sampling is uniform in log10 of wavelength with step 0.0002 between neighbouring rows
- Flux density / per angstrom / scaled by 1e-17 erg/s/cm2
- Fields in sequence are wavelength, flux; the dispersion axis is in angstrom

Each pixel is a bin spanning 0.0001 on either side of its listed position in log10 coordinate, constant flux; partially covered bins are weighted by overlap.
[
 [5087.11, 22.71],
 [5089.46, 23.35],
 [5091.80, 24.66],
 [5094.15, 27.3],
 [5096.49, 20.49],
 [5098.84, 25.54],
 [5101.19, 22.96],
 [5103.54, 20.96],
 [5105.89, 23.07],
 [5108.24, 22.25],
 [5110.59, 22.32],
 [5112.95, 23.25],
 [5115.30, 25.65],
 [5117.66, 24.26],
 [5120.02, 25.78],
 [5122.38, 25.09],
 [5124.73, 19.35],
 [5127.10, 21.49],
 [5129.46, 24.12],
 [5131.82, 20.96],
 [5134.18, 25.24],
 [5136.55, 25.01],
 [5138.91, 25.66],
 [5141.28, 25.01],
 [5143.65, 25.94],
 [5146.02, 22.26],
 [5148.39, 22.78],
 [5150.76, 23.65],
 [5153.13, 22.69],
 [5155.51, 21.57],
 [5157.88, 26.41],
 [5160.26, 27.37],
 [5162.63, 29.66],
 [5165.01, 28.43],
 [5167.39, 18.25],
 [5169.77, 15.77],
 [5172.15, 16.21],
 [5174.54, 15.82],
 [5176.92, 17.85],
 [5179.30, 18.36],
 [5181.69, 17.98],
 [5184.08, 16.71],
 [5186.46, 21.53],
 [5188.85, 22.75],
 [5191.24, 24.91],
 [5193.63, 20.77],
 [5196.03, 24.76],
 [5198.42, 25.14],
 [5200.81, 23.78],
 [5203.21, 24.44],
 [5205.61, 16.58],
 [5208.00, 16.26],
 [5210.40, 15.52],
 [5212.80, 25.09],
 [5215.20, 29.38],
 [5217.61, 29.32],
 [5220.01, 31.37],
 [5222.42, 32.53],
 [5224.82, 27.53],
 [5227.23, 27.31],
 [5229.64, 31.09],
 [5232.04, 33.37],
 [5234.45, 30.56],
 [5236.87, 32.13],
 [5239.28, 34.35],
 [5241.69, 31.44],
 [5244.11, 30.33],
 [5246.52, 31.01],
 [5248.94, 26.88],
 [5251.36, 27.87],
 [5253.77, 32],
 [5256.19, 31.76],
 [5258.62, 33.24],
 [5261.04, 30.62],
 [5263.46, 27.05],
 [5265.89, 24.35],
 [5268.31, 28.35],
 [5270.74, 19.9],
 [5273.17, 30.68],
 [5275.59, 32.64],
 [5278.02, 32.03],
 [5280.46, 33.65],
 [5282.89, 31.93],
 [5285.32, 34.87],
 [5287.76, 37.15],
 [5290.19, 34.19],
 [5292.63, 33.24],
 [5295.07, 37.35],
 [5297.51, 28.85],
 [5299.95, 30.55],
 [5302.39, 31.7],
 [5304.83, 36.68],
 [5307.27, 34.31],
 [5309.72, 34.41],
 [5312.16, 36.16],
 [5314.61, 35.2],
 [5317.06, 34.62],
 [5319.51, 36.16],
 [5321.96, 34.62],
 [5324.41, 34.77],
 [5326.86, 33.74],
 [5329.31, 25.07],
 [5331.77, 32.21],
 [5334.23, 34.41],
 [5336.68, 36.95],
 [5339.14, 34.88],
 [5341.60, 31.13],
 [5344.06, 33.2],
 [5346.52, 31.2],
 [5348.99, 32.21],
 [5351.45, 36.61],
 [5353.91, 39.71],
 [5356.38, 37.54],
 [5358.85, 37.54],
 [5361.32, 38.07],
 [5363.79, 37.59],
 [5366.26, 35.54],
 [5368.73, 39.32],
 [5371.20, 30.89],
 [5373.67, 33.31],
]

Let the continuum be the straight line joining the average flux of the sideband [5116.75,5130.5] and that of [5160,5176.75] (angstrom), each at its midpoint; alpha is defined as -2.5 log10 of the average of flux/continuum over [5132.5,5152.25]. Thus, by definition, -0.090 mag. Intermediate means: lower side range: 23.3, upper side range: 21.1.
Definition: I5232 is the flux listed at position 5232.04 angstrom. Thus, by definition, 33.37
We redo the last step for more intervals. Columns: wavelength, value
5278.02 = 32.03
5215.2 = 29.38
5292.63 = 33.24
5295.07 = 37.35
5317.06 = 34.62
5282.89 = 31.93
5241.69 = 31.44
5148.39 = 22.78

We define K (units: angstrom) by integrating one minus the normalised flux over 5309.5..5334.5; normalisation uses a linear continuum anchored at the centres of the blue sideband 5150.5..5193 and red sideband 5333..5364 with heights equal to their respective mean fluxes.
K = -0.3 angstrom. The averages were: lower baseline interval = 21.4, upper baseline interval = 35.4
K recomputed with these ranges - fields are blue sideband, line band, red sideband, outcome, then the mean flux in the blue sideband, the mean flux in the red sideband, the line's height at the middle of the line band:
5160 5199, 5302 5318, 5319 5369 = -1.5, 21.1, 34.8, 32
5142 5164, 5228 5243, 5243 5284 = -1.9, 24.7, 29.7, 28.4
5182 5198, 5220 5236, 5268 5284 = -3.2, 21.8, 30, 25.4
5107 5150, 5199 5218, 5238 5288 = 3.7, 23.7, 30.5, 27.7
